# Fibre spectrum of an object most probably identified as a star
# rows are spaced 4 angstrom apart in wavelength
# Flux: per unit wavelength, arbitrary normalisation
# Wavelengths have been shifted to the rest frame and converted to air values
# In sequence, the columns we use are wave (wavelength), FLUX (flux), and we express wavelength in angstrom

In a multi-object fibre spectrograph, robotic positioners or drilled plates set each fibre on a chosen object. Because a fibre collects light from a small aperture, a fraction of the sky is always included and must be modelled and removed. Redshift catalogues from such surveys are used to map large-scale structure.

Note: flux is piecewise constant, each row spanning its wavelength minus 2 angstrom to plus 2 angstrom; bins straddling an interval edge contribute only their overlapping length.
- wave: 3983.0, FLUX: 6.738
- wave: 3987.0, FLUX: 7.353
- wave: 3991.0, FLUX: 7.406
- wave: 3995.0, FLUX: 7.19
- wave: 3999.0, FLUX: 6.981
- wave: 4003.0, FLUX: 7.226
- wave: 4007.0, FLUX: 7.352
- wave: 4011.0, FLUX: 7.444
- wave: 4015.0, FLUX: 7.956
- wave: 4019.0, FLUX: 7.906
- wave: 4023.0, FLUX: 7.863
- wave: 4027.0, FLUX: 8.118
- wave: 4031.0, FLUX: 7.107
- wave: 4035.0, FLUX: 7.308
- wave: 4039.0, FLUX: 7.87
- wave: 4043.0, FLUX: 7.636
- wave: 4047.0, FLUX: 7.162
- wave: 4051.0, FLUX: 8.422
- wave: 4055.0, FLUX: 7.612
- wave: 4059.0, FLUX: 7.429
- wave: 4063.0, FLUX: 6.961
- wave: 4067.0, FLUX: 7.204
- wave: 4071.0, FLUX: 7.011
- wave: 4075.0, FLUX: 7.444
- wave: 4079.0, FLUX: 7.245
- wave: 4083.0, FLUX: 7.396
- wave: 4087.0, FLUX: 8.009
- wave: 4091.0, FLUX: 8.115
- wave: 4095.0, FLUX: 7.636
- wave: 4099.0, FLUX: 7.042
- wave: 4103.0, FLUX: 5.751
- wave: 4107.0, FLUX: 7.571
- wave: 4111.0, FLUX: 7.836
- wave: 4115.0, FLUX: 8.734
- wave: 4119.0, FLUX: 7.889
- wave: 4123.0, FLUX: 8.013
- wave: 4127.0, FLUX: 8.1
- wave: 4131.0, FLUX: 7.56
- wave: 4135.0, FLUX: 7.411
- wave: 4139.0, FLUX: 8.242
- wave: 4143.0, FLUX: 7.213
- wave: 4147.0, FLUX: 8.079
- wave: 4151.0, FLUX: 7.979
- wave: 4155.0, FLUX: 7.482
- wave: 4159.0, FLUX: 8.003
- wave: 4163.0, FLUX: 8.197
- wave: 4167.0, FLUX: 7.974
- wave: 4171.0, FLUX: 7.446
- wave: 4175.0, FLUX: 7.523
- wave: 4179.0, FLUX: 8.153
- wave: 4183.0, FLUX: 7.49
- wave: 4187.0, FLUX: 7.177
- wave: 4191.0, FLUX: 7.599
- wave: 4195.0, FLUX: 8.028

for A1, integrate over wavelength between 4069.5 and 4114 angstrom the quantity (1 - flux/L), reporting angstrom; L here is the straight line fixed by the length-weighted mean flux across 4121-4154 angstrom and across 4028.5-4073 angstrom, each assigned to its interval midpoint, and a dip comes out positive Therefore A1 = 1.2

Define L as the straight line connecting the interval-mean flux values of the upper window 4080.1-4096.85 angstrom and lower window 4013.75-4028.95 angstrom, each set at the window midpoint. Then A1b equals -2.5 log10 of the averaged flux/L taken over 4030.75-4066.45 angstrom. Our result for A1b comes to 0.05 mag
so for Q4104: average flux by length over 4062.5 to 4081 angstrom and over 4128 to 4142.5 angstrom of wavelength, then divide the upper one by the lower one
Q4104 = 1.07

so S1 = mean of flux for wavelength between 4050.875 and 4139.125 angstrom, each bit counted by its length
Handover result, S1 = 7.56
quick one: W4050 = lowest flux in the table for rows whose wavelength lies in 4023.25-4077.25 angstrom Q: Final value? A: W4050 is 6.961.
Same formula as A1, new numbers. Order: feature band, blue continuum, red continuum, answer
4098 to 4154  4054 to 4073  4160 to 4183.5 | -0.80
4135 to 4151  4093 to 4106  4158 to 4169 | -0.26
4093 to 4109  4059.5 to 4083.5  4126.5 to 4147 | 0.94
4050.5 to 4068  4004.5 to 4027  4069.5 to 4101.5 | 0.23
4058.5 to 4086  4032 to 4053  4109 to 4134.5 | 1.83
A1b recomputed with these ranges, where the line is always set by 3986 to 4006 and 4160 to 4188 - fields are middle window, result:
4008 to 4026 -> -0.07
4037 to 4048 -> -0.03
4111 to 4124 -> -0.08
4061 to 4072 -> 0.06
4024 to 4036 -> -0.03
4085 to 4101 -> -0.03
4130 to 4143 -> -0.01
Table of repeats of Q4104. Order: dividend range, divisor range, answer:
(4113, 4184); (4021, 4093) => 1.04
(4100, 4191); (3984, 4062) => 1.02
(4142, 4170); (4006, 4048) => 1.03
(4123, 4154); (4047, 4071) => 1.05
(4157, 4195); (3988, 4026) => 1.03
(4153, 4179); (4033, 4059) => 1.02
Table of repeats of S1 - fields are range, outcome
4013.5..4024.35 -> 7.91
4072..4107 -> 7.33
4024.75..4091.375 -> 7.52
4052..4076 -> 7.32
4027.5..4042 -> 7.51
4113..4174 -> 7.88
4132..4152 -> 7.76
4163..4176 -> 7.74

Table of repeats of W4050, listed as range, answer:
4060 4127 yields 5.751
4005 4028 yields 7.352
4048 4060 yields 7.429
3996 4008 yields 6.981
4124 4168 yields 7.213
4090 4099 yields 7.042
